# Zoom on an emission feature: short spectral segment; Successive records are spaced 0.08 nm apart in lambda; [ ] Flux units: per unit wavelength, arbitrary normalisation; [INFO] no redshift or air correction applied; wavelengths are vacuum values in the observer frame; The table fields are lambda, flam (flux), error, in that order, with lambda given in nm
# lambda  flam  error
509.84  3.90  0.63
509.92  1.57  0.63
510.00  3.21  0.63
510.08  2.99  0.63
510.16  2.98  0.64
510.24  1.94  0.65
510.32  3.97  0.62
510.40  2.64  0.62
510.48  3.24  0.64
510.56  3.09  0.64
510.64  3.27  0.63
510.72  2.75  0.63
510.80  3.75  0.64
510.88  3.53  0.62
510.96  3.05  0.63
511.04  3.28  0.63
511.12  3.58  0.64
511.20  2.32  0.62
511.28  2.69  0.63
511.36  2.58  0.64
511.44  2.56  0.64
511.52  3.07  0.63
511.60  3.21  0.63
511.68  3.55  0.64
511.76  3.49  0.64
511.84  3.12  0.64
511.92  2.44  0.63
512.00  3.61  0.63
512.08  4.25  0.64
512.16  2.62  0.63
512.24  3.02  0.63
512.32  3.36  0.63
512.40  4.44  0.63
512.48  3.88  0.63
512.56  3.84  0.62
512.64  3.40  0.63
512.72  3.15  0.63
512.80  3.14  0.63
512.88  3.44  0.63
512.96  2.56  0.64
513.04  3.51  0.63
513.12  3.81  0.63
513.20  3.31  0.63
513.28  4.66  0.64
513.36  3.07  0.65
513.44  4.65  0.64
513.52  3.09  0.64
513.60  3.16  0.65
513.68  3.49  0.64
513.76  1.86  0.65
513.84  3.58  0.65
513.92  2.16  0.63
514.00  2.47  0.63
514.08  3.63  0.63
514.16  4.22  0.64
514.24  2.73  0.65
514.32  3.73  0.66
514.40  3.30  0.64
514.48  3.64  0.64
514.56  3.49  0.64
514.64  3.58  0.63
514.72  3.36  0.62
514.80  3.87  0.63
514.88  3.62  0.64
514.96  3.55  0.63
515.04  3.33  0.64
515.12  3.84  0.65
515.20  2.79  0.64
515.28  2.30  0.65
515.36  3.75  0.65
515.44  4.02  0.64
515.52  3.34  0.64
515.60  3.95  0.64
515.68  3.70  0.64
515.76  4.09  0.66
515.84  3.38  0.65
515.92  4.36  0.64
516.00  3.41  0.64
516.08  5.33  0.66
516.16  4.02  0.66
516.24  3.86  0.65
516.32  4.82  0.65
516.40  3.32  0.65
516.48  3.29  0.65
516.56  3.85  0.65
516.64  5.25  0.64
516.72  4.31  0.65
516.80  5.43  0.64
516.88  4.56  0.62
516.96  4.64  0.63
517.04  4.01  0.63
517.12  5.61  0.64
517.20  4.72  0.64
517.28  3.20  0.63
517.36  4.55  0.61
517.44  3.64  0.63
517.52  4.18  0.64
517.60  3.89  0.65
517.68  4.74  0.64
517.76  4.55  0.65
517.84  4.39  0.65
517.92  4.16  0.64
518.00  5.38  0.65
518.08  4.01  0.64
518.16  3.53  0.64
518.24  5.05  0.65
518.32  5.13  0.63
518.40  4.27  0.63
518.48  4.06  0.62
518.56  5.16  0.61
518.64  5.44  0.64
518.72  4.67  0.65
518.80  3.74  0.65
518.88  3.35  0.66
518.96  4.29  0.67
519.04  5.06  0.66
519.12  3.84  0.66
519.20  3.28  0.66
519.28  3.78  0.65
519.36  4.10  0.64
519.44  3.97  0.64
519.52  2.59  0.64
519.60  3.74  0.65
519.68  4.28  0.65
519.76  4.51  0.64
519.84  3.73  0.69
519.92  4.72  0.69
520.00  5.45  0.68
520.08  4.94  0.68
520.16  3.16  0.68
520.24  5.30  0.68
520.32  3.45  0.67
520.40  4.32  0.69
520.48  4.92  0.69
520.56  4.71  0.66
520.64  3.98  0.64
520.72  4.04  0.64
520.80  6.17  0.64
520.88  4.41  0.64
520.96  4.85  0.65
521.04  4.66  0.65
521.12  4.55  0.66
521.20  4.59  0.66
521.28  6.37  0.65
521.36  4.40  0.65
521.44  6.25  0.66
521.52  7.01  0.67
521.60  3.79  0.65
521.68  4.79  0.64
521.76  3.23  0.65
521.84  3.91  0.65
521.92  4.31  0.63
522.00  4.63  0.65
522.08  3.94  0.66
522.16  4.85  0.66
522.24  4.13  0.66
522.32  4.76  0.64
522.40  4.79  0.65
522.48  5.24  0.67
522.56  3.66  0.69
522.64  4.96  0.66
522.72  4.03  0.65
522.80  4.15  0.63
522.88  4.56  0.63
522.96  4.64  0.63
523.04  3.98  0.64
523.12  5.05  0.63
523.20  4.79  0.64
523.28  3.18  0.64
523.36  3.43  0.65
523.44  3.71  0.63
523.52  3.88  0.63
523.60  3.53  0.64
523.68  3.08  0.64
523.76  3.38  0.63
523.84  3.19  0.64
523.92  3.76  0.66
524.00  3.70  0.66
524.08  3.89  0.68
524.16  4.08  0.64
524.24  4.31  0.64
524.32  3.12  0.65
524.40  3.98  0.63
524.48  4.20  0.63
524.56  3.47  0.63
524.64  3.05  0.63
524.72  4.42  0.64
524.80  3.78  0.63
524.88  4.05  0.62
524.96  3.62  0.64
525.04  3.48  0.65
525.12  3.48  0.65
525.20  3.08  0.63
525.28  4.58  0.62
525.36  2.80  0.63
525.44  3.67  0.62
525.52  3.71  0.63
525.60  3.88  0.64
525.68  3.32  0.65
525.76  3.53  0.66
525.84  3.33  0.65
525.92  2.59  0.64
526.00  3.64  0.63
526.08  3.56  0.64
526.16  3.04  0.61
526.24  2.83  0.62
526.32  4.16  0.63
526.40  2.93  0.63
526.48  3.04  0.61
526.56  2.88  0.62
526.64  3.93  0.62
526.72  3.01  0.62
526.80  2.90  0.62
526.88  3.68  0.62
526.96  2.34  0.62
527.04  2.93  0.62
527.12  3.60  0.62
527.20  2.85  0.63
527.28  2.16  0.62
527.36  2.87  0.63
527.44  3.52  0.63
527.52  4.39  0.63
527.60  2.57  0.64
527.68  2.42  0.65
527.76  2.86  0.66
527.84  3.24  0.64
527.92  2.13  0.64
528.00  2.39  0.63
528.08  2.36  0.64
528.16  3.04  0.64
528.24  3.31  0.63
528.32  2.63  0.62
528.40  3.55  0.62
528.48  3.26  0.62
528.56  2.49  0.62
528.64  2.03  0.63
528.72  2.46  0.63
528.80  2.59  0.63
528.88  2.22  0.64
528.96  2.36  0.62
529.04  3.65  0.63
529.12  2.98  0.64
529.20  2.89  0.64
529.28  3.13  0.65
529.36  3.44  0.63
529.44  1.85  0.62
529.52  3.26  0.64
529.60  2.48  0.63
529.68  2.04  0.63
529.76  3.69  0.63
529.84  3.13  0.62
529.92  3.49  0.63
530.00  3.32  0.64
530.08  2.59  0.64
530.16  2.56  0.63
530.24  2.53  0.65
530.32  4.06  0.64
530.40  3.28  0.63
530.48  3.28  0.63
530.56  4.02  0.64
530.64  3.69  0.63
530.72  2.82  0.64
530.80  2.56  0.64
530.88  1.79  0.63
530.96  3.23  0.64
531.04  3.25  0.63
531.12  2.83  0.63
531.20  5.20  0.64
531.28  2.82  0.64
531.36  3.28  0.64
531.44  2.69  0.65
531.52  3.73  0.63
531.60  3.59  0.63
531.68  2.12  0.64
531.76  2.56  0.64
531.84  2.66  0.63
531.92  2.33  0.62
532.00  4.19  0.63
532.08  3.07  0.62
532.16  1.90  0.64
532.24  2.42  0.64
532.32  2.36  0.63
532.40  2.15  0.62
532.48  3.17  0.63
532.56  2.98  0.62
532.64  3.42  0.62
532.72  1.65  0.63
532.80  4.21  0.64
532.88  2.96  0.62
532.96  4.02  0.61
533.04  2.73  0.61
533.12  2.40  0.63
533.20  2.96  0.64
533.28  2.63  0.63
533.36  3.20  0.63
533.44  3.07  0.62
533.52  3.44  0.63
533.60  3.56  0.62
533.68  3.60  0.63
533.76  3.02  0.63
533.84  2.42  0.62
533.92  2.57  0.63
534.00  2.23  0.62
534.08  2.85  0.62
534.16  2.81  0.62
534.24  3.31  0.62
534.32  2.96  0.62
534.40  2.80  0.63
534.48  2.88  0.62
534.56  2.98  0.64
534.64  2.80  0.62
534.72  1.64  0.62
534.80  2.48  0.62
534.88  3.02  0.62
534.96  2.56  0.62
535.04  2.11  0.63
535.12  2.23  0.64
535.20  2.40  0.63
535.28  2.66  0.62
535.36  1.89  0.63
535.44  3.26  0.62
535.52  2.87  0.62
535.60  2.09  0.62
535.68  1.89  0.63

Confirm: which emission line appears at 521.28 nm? C III] 1909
